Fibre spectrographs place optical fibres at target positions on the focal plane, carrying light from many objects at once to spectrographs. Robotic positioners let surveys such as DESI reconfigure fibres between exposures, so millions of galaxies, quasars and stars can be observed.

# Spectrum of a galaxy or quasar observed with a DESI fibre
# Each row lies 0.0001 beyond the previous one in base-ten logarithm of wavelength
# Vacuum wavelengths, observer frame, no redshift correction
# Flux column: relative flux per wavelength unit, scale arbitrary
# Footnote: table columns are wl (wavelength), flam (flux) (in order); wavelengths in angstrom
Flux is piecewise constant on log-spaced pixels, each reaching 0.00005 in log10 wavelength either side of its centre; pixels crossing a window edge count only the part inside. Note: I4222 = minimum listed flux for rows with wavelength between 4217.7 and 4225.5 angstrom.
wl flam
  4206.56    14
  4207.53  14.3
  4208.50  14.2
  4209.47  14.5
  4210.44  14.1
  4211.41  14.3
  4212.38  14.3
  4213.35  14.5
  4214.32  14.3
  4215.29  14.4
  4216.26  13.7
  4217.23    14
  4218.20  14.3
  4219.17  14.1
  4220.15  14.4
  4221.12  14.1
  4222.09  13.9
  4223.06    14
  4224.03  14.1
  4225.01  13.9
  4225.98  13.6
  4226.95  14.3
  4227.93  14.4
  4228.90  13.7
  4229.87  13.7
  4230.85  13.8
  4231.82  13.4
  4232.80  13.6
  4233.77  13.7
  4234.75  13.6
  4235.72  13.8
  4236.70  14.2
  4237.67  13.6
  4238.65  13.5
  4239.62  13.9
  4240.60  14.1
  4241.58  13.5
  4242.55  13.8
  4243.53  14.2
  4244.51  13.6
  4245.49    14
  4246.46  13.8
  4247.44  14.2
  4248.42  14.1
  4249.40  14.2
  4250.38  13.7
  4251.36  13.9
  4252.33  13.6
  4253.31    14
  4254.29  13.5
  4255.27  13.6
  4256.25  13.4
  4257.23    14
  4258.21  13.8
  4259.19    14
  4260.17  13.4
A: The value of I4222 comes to 13.9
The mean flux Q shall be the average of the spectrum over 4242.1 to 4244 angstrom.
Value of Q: 14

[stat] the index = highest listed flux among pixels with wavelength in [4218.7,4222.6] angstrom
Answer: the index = 14.4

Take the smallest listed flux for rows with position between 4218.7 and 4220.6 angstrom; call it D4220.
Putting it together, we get 14.1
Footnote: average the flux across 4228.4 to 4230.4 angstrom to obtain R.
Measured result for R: 13.7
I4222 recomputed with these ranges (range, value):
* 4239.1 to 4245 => 13.5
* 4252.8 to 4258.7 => 13.4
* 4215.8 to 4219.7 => 13.7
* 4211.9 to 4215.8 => 14.3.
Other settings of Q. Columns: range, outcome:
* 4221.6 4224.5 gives 14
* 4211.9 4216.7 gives 14.2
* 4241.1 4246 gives 13.8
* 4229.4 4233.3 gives 13.6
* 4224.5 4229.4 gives 14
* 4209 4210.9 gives 14.3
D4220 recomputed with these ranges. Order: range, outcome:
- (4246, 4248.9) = 13.8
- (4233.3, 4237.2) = 13.6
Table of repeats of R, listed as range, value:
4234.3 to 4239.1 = 13.7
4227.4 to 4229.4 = 14.1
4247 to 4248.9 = 14.1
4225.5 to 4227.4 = 14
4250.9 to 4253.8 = 13.9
